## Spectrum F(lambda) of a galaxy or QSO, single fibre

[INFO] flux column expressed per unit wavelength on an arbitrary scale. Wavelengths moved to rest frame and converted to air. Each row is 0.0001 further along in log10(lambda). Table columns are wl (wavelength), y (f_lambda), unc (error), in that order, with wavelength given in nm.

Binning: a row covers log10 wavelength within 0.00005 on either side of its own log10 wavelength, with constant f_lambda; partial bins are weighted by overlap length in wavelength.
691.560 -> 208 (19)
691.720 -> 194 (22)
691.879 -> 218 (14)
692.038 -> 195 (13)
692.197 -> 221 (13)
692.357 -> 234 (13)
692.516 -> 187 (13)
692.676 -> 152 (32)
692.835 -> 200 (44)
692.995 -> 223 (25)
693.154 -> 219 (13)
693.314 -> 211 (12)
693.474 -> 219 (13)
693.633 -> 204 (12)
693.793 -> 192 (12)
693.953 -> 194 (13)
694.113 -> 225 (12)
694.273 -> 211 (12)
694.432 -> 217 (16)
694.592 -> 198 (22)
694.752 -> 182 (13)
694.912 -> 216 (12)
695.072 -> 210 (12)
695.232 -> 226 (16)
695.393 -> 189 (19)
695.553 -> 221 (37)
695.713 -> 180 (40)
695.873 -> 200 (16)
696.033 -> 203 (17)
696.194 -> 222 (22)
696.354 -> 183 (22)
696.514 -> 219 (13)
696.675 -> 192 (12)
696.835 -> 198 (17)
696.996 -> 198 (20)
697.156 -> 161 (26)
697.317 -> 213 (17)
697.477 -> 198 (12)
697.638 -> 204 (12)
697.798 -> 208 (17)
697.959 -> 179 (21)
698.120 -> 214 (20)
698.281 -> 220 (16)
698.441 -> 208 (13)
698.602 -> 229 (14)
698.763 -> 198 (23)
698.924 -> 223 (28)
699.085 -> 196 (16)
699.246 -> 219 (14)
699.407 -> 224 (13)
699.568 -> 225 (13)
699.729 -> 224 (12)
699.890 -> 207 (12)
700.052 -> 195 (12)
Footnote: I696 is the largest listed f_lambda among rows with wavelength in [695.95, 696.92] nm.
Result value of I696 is 222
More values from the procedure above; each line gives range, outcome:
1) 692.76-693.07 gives 223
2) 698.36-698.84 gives 229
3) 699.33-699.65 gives 225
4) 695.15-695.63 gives 226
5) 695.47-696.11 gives 221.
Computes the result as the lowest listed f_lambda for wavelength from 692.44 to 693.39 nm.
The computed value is 152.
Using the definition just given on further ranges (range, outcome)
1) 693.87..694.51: 194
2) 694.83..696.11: 180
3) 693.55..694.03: 192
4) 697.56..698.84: 179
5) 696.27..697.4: 161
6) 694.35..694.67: 198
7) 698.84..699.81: 196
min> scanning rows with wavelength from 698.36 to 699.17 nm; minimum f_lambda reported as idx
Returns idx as 196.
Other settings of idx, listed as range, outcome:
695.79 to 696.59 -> 183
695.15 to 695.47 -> 189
